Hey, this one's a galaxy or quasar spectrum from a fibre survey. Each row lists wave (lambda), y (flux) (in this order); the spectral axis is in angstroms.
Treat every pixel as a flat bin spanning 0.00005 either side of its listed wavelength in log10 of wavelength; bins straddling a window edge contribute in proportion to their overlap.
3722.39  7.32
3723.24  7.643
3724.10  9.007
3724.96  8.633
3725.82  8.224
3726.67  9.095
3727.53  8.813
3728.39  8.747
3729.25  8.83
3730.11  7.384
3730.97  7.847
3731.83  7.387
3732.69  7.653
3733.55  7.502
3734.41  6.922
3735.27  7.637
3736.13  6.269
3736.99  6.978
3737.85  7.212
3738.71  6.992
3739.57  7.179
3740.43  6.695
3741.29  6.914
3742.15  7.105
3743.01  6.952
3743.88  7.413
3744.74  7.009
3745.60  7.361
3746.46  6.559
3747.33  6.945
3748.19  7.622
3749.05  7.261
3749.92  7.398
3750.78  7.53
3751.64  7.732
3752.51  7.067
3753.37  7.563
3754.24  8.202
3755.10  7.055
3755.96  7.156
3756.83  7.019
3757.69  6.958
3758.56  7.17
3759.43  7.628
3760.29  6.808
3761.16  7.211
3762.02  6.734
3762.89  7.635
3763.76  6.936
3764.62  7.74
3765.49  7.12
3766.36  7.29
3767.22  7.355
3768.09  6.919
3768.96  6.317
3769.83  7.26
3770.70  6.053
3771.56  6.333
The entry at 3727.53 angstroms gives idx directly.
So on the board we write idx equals 8.813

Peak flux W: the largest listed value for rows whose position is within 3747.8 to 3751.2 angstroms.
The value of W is 7.622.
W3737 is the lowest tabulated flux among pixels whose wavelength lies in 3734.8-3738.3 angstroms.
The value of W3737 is 6.269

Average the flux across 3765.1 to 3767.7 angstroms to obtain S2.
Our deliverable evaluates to 7.26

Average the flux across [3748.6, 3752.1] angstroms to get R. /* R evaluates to 7.47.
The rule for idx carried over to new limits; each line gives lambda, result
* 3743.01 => 6.952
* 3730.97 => 7.847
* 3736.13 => 6.269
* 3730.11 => 7.384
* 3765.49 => 7.12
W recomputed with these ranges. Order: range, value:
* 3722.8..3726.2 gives 9.007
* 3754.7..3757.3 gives 7.156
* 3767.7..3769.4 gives 6.919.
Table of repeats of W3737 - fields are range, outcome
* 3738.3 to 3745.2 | 6.695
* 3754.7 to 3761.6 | 6.808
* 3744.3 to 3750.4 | 6.559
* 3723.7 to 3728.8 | 8.224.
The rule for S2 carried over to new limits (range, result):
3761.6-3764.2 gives 7.11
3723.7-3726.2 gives 8.61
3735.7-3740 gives 6.93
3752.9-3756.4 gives 7.49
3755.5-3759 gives 7.07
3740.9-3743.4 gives 7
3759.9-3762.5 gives 6.93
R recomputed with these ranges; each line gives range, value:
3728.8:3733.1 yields 7.82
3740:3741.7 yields 6.81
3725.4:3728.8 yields 8.73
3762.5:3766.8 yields 7.35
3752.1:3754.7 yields 7.62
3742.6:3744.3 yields 7.15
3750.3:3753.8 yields 7.48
